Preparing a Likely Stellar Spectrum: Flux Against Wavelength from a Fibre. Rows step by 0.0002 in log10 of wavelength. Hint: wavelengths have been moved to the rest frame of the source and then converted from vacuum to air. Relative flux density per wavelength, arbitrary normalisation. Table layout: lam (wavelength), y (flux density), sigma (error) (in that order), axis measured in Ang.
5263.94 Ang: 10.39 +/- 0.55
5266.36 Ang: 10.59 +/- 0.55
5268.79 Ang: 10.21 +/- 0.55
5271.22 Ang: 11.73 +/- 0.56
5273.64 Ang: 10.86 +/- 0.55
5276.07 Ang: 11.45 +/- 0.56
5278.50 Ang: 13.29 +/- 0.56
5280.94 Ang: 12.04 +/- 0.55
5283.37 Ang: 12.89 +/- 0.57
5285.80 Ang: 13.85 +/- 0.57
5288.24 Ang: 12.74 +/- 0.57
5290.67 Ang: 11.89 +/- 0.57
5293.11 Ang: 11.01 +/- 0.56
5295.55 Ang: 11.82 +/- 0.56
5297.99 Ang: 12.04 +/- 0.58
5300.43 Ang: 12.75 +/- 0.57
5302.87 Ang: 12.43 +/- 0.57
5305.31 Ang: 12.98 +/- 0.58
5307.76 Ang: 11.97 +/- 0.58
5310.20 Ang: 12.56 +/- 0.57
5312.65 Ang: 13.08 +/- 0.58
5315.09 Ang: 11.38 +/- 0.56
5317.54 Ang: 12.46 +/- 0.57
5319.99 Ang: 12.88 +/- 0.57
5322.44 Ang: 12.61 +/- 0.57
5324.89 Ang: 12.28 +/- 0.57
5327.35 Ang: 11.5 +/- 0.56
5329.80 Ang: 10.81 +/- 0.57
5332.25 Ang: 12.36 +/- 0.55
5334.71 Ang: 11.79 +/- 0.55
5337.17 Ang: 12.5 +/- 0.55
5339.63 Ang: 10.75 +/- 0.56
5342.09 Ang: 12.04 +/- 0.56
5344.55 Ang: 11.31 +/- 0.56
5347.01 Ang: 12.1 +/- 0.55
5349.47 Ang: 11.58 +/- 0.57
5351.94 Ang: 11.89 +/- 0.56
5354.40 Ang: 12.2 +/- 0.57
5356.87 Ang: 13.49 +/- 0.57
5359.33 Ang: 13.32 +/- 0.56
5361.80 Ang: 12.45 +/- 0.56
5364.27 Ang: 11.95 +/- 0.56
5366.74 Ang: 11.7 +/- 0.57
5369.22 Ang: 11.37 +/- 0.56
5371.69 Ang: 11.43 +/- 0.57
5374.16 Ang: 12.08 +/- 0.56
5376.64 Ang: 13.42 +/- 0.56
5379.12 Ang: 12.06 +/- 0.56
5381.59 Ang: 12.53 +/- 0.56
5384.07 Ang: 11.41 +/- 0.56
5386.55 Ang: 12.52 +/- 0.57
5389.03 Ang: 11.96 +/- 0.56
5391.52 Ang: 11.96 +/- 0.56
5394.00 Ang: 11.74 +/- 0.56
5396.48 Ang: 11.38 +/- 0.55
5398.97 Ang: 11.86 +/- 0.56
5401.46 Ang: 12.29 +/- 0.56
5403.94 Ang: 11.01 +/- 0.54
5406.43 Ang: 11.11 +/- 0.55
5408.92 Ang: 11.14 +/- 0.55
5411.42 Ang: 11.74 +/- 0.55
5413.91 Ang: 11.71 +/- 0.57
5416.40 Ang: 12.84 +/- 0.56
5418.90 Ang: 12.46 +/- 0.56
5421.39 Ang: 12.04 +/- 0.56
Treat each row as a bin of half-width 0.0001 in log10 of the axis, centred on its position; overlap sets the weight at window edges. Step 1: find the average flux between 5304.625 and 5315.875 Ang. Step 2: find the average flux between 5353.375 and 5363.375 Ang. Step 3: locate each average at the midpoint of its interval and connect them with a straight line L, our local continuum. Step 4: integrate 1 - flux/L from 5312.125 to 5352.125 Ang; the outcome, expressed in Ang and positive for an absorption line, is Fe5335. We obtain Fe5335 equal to 2.1 Ang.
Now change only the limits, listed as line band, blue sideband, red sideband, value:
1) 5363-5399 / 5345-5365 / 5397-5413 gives -0.1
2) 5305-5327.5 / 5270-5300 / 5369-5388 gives -0.4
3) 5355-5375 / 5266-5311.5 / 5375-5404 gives -0.3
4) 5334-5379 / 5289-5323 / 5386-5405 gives -0.2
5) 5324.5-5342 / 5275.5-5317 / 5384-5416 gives 0.6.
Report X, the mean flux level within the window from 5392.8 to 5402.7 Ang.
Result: 11.8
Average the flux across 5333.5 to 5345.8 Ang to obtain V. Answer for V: 11.7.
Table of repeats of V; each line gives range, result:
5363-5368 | 11.8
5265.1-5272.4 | 10.8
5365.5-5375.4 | 11.6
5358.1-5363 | 12.9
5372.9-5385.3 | 12.3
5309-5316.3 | 12.3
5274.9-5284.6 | 12.4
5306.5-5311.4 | 12.3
